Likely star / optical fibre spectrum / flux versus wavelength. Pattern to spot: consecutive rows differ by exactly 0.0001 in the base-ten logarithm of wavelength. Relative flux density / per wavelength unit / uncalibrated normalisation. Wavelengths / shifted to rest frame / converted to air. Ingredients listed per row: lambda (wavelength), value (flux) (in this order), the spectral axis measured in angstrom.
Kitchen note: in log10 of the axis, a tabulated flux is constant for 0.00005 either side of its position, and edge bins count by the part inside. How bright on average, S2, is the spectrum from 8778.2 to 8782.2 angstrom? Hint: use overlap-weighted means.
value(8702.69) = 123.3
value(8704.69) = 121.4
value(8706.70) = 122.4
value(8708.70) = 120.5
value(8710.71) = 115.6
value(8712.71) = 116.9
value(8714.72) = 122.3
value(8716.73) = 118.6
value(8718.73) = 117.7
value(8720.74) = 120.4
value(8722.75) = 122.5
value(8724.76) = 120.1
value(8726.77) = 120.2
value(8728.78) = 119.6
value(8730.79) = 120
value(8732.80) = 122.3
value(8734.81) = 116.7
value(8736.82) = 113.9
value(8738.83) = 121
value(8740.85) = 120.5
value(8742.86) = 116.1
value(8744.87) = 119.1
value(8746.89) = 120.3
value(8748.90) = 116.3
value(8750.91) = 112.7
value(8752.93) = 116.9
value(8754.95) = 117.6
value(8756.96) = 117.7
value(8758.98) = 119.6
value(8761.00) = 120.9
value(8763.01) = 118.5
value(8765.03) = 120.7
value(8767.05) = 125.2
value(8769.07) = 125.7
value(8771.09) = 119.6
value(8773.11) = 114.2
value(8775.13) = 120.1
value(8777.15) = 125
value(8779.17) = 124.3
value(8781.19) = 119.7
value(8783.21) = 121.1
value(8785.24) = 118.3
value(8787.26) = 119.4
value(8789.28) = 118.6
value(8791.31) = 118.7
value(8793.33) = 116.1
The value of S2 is 122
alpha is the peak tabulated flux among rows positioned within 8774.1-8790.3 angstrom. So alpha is 125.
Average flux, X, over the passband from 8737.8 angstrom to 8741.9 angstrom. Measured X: 121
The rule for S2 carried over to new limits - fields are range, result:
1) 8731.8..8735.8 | 120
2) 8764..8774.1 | 121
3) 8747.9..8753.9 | 115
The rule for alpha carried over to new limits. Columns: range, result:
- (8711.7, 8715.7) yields 122.3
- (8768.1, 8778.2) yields 125.7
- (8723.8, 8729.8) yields 120.2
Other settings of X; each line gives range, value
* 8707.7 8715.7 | 119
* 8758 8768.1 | 121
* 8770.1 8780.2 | 121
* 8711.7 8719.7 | 119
